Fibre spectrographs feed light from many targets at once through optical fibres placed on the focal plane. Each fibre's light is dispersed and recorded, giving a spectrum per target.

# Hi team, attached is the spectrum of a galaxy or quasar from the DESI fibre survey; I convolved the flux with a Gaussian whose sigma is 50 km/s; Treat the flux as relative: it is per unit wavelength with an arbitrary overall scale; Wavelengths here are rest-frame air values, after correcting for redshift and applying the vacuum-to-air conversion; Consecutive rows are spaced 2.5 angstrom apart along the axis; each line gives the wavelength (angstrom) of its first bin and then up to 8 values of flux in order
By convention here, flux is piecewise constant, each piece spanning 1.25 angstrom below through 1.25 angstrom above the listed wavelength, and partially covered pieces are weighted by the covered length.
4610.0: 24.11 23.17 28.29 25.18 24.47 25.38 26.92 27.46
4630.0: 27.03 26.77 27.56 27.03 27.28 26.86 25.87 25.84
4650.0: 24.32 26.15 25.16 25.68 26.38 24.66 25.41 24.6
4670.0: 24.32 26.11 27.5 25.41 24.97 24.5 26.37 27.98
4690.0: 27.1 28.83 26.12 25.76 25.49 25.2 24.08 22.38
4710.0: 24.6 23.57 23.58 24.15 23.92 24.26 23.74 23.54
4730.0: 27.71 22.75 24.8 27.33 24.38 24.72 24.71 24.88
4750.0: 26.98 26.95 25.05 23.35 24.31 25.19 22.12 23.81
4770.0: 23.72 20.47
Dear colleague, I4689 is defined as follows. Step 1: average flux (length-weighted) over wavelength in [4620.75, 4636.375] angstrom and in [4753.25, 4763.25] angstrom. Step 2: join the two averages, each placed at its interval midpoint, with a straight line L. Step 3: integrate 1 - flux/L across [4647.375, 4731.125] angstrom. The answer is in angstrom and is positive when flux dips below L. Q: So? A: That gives 1.6 angstrom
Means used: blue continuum 26.8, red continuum 24.6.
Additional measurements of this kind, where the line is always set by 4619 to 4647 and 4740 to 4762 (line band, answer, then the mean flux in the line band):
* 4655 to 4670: 0.6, 25.2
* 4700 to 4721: 1.3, 24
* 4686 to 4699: -0.6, 27.1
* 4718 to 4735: 0.7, 24.3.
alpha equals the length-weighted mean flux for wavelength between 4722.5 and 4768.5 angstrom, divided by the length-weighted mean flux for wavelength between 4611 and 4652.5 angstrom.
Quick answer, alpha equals 0.95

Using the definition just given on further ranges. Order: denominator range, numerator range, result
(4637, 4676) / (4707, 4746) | 0.95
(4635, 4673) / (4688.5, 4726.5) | 0.97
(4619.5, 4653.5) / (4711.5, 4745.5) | 0.93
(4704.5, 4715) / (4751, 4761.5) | 1.06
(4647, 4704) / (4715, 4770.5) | 0.95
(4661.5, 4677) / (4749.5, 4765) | 0.98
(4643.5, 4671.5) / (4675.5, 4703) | 1.04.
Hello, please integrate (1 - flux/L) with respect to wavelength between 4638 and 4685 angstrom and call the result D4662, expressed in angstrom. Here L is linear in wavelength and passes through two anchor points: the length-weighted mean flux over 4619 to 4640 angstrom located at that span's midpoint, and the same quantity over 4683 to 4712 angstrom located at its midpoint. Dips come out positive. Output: 1.0 angstrom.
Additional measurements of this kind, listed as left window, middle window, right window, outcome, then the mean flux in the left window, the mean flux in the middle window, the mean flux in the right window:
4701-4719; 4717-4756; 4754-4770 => -1.7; 24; 25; 23.9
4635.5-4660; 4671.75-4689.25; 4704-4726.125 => -0.8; 26.1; 26.1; 23.8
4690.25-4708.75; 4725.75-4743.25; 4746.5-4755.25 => 0.6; 25.5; 25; 26.1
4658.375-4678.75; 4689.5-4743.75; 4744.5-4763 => 1.0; 25.6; 24.9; 25.2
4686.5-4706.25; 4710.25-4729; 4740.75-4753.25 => 1.5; 26.3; 23.9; 25.5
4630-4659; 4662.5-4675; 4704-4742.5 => 0.2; 26.3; 25.3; 24.3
